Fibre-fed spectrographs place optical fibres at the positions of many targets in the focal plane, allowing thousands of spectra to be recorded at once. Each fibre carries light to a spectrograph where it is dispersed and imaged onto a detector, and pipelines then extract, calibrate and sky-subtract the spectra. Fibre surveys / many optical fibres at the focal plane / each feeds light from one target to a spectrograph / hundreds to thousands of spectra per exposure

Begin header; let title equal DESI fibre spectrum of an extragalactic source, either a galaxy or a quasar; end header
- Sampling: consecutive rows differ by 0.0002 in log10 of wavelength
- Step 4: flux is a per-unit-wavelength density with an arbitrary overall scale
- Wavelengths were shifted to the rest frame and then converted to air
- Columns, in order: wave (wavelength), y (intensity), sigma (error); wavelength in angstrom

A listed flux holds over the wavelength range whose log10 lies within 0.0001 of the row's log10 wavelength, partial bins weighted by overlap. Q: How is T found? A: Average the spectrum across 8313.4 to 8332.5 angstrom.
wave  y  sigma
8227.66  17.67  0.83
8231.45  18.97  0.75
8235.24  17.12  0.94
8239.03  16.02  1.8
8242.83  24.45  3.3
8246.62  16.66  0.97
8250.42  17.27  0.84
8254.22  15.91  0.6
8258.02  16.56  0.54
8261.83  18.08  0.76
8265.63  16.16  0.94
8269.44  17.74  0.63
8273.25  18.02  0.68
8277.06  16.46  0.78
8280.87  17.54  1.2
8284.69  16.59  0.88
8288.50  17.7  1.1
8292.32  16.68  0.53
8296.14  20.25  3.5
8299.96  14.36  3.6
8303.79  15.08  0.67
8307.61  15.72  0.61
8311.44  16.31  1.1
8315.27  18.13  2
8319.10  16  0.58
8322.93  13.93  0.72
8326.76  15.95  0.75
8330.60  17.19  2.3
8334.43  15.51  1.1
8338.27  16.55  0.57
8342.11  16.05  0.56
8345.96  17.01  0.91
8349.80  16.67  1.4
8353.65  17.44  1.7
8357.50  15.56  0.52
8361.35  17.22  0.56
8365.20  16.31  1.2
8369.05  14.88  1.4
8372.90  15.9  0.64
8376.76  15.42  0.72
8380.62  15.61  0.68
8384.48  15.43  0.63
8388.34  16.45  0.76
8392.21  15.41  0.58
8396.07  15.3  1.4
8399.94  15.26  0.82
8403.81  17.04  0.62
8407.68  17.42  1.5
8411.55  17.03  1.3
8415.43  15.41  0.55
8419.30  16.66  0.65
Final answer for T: 16.2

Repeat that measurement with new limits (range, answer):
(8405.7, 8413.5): 17.2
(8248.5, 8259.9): 16.6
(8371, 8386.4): 15.6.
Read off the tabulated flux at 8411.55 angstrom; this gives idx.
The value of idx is 17.03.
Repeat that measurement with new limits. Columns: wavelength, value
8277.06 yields 16.46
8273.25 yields 18.02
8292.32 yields 16.68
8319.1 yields 16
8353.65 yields 17.44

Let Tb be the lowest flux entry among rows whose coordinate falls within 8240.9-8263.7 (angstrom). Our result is 15.91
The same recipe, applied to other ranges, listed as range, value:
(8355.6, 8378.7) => 14.88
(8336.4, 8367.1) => 15.56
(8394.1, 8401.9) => 15.26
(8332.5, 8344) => 15.51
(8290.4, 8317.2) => 14.36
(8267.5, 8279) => 16.46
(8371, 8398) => 15.3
